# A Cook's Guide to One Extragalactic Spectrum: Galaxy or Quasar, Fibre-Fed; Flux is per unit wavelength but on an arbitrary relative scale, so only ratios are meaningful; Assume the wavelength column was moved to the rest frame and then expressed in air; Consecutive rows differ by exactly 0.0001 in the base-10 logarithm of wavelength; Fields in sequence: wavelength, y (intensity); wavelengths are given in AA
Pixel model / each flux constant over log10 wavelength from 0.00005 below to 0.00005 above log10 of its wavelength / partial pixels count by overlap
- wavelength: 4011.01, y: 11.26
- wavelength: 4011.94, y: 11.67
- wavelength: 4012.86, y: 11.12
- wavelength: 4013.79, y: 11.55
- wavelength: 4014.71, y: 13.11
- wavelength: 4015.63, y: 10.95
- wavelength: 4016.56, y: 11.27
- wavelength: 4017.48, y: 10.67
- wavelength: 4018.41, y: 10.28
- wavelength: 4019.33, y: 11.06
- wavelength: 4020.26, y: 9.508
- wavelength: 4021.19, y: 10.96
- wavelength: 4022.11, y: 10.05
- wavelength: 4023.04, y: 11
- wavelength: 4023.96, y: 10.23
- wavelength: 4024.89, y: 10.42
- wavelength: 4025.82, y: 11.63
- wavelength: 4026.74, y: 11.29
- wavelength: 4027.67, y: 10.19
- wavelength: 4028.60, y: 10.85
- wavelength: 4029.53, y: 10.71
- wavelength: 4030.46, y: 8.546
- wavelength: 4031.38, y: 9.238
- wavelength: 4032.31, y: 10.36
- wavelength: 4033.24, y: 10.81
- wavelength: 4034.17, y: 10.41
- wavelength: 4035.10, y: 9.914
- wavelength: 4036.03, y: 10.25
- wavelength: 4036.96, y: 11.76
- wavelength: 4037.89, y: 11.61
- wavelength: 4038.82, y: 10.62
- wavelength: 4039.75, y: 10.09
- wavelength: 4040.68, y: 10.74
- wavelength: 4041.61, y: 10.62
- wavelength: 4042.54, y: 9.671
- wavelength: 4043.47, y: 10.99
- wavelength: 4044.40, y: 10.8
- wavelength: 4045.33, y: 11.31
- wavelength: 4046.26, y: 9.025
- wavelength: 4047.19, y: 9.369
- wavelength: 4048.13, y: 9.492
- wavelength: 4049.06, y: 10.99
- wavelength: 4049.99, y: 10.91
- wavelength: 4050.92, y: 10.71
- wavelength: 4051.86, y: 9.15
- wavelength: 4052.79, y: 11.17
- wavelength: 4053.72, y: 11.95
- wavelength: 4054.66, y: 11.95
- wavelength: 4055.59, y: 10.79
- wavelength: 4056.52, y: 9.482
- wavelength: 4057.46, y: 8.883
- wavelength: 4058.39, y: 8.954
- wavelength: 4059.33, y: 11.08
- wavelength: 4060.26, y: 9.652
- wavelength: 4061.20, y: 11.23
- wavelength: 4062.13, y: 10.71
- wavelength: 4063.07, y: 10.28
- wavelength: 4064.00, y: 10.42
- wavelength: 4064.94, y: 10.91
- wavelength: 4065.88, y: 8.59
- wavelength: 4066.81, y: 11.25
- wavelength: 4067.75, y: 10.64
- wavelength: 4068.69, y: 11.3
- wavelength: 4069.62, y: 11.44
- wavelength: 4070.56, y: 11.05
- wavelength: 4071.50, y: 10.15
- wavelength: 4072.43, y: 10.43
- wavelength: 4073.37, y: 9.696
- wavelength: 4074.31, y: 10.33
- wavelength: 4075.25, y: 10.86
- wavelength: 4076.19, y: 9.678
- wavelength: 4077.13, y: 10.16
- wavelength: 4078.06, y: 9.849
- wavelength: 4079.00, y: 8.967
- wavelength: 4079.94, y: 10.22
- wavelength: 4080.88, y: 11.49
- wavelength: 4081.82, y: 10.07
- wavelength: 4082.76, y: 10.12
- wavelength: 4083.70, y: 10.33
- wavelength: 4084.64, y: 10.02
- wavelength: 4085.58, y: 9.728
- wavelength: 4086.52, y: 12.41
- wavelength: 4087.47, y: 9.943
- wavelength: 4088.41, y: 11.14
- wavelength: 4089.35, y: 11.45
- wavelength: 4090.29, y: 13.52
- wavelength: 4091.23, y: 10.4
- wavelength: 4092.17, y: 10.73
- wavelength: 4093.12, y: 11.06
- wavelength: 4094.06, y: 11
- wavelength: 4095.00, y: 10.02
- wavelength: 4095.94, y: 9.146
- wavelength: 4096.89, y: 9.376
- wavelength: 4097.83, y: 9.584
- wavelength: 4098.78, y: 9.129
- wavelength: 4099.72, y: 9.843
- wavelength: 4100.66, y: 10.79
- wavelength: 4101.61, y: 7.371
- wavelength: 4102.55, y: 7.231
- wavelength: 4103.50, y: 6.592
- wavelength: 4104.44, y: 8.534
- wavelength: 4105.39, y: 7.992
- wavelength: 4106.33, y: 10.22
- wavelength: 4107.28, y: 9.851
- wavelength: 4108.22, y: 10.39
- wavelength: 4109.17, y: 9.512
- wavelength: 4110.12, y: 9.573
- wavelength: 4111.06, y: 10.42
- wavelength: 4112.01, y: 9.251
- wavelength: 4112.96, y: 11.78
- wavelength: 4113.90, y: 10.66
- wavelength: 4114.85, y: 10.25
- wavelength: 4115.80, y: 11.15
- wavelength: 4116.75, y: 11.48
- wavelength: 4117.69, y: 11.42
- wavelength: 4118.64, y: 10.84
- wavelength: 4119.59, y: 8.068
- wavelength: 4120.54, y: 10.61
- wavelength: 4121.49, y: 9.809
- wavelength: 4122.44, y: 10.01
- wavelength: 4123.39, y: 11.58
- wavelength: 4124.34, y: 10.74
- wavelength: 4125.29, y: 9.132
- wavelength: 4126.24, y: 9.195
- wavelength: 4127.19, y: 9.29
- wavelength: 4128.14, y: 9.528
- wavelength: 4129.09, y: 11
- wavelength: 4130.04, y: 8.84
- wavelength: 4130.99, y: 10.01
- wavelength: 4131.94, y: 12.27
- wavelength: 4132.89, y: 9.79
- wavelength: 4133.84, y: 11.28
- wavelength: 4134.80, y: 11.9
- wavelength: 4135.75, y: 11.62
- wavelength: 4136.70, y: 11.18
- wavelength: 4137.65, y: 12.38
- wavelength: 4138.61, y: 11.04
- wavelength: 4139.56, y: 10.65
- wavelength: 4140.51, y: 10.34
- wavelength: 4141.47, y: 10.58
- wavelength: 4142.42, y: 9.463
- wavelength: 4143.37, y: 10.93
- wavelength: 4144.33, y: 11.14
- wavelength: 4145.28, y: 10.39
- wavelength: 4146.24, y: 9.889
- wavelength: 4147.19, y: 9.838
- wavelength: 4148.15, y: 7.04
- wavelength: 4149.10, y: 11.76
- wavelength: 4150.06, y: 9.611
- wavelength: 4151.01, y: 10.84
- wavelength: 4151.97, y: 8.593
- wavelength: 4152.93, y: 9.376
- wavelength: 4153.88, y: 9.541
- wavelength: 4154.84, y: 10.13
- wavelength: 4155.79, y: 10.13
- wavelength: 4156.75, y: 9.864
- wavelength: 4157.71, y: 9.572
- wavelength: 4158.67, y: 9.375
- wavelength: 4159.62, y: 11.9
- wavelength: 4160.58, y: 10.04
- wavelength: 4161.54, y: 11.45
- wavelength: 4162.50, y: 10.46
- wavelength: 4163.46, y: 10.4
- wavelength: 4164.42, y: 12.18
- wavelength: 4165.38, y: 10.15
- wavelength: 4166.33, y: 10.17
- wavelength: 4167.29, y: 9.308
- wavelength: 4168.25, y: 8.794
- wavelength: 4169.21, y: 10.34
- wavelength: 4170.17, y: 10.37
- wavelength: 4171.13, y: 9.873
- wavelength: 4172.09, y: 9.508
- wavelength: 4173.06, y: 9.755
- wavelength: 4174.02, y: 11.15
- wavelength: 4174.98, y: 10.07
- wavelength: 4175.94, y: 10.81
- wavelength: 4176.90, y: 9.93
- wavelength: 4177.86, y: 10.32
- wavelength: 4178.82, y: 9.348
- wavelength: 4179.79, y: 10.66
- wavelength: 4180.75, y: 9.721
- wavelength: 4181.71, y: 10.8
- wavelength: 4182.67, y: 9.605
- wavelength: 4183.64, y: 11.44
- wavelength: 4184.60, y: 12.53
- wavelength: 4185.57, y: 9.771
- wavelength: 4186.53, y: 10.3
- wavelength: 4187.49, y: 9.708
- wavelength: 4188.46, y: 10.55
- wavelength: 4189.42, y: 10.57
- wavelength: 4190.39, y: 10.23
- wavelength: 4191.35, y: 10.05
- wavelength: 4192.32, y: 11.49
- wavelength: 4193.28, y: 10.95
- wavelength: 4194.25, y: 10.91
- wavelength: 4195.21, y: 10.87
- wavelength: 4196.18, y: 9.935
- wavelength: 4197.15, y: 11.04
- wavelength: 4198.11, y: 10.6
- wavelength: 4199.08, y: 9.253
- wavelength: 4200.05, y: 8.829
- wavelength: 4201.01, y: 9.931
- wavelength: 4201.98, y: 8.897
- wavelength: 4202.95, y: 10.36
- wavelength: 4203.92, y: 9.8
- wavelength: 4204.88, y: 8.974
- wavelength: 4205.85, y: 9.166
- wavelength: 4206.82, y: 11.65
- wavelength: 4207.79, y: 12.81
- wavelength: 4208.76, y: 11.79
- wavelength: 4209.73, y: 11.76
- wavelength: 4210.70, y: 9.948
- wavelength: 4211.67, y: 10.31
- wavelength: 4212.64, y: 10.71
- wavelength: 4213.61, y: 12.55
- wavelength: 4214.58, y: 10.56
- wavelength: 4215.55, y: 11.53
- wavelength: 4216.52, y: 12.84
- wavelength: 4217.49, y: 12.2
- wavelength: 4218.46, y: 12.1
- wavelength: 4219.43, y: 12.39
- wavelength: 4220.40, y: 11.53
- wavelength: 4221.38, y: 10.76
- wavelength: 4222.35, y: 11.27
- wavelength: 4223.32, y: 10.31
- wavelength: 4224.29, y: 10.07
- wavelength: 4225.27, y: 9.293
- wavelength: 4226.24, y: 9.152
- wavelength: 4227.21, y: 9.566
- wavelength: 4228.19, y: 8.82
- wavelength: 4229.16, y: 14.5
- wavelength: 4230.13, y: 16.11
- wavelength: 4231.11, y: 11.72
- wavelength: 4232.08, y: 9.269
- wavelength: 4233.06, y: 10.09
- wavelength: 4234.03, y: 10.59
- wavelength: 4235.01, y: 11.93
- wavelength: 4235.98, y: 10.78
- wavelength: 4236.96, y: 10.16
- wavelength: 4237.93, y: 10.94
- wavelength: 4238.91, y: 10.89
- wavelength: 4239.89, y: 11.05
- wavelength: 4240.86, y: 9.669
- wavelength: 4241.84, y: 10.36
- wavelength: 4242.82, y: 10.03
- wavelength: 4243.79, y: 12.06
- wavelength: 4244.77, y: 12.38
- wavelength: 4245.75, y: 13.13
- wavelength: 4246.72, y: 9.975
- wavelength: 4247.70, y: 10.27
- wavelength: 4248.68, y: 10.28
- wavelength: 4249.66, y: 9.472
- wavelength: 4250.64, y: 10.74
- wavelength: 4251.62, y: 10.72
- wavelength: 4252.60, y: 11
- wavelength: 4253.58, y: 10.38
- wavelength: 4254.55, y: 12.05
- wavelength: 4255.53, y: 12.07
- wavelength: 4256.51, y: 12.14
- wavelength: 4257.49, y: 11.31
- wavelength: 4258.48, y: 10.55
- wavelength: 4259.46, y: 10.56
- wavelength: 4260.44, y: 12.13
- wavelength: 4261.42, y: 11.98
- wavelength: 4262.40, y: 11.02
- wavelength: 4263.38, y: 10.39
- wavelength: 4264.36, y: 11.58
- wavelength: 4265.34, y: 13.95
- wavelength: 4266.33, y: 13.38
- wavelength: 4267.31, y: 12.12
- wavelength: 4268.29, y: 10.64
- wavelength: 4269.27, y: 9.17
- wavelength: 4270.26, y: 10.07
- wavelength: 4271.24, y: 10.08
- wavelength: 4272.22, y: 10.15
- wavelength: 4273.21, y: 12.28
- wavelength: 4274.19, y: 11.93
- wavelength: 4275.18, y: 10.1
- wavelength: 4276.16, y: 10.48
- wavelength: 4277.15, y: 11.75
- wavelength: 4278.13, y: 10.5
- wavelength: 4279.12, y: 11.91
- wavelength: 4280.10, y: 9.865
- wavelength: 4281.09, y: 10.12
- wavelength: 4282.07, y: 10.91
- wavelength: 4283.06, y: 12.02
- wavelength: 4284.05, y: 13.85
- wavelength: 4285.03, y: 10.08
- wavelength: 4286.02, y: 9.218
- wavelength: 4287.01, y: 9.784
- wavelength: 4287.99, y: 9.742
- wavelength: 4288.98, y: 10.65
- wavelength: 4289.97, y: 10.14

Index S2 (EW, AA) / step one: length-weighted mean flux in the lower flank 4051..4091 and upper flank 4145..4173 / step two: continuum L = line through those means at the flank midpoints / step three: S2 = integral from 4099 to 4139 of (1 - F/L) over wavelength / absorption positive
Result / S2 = 0.5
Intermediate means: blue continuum 10.5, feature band 10.1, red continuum 10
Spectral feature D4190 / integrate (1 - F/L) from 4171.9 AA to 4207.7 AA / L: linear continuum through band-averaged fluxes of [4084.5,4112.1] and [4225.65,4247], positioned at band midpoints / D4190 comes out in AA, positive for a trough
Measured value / 1.24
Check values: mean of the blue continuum 9.88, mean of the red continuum 11.1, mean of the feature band 10.3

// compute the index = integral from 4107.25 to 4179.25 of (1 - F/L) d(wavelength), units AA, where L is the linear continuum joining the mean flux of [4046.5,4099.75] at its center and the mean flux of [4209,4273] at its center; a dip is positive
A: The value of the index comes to 2.8 AA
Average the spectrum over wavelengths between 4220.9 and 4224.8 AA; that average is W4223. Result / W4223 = 10.6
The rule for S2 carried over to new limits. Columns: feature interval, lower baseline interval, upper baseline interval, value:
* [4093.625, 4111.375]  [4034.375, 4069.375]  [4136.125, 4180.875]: 1.8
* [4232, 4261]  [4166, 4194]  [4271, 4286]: -0.4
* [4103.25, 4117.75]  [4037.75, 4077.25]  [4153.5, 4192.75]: 0.6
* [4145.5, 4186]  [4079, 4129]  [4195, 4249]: 1.3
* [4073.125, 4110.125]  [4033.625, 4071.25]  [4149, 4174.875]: 1.5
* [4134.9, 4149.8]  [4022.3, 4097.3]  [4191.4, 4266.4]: 0.2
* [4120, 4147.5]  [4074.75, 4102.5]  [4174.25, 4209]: -0.5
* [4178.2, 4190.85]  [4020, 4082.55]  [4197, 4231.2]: 0.5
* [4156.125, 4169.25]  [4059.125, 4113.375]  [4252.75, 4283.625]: 0.4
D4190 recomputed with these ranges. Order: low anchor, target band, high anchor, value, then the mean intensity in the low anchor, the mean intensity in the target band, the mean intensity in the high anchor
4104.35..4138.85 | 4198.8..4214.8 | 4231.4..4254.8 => 0.3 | 10.4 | 10.4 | 10.8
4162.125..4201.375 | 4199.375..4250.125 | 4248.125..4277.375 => -0.6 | 10.3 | 10.9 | 11.1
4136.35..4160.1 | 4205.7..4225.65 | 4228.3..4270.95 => -0.7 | 10.2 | 11.3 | 11.2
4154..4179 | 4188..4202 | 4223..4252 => 0.2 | 10.2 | 10.3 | 10.8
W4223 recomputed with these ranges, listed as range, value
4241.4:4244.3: 10.8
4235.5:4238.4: 10.6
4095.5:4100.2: 9.42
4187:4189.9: 10.3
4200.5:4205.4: 9.6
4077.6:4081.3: 10.1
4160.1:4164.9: 10.9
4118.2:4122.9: 9.85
